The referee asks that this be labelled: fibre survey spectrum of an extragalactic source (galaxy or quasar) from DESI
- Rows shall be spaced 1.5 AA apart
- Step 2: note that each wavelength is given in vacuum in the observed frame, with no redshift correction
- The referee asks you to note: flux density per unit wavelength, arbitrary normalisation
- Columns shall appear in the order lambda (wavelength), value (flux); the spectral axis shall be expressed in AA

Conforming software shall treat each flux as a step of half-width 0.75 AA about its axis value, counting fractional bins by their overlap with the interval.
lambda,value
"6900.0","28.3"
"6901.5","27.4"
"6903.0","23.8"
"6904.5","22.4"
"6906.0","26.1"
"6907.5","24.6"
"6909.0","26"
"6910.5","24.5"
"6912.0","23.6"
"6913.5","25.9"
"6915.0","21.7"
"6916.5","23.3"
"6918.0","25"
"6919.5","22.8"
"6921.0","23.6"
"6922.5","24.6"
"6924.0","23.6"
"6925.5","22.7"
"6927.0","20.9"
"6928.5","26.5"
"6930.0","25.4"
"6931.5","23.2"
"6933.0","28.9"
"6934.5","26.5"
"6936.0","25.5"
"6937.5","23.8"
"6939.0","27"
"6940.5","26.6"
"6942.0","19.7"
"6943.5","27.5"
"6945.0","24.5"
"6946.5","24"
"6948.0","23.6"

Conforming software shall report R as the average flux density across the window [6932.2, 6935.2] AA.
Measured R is 27.6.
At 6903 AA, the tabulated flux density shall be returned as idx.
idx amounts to 23.8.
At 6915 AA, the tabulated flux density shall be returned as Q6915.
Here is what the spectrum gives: 21.7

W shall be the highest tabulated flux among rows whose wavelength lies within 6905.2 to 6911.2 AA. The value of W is 26.1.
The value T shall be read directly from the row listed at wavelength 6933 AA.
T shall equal 28.9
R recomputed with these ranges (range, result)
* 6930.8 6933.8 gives 26.1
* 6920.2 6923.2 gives 24.1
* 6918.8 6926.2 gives 23.5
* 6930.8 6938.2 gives 25.6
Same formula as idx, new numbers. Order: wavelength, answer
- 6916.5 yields 23.3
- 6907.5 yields 24.6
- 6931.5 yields 23.2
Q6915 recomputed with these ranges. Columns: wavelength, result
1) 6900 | 28.3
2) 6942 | 19.7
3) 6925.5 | 22.7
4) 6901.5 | 27.4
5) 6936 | 25.5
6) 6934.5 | 26.5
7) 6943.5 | 27.5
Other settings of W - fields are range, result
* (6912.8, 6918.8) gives 25.9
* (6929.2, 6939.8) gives 28.9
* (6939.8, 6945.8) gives 27.5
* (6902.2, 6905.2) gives 23.8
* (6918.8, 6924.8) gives 24.6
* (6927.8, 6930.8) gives 26.5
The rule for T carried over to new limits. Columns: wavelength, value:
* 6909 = 26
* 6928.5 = 26.5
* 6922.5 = 24.6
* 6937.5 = 23.8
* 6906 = 26.1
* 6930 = 25.4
